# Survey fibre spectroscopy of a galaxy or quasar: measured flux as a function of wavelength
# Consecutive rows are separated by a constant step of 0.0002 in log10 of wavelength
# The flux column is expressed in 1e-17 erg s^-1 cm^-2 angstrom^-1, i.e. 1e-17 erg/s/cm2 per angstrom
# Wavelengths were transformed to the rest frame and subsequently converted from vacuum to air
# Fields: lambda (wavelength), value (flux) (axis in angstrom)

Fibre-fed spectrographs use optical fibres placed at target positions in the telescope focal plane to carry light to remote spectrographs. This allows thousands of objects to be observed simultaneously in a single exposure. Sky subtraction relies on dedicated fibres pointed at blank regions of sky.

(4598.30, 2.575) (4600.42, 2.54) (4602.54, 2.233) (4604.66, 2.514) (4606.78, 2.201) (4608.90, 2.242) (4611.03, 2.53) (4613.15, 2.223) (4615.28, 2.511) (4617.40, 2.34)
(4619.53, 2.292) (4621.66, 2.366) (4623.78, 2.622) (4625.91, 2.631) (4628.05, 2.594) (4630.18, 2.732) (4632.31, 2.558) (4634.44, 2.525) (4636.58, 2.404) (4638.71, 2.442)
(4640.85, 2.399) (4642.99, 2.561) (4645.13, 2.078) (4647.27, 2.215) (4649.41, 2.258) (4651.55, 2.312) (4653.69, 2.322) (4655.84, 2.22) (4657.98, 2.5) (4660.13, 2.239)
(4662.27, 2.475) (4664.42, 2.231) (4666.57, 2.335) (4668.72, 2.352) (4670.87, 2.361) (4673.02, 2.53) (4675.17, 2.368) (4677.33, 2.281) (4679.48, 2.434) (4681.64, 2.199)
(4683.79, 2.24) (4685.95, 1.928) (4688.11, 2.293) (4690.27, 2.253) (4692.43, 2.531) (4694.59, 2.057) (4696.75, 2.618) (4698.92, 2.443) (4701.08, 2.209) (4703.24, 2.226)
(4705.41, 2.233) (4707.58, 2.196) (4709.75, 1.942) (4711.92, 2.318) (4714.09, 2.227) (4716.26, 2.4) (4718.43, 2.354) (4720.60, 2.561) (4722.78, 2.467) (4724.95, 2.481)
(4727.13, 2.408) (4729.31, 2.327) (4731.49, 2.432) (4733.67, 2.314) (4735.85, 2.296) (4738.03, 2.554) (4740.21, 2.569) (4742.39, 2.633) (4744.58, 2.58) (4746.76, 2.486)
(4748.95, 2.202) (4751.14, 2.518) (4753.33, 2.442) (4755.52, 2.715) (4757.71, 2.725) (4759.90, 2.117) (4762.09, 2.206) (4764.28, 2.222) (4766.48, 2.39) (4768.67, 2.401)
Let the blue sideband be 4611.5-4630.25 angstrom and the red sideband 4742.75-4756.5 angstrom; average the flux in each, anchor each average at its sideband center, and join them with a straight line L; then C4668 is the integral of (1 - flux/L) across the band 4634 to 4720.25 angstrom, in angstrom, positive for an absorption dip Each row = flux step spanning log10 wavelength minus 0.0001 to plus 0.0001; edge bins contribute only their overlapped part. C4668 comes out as 5.8 angstrom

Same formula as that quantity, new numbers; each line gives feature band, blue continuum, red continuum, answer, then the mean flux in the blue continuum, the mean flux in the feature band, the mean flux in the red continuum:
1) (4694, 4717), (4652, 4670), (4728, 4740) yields 1.1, 2.33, 2.26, 2.4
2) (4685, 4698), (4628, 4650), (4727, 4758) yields 0.9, 2.43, 2.28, 2.48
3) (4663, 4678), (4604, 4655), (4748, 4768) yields 0.3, 2.41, 2.35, 2.39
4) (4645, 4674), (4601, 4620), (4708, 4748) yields 0.6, 2.35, 2.32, 2.4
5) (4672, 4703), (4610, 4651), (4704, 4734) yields 0.8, 2.43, 2.31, 2.33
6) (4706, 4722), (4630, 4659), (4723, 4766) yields 0.9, 2.38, 2.29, 2.43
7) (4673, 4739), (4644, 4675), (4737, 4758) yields 3.0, 2.32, 2.32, 2.54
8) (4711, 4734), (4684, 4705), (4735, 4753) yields 0.0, 2.28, 2.39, 2.48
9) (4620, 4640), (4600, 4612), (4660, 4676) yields -1.4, 2.37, 2.53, 2.37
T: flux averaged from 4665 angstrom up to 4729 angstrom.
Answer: 2.32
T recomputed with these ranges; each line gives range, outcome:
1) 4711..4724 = 2.39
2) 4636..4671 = 2.33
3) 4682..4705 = 2.28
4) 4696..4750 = 2.38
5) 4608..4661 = 2.41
